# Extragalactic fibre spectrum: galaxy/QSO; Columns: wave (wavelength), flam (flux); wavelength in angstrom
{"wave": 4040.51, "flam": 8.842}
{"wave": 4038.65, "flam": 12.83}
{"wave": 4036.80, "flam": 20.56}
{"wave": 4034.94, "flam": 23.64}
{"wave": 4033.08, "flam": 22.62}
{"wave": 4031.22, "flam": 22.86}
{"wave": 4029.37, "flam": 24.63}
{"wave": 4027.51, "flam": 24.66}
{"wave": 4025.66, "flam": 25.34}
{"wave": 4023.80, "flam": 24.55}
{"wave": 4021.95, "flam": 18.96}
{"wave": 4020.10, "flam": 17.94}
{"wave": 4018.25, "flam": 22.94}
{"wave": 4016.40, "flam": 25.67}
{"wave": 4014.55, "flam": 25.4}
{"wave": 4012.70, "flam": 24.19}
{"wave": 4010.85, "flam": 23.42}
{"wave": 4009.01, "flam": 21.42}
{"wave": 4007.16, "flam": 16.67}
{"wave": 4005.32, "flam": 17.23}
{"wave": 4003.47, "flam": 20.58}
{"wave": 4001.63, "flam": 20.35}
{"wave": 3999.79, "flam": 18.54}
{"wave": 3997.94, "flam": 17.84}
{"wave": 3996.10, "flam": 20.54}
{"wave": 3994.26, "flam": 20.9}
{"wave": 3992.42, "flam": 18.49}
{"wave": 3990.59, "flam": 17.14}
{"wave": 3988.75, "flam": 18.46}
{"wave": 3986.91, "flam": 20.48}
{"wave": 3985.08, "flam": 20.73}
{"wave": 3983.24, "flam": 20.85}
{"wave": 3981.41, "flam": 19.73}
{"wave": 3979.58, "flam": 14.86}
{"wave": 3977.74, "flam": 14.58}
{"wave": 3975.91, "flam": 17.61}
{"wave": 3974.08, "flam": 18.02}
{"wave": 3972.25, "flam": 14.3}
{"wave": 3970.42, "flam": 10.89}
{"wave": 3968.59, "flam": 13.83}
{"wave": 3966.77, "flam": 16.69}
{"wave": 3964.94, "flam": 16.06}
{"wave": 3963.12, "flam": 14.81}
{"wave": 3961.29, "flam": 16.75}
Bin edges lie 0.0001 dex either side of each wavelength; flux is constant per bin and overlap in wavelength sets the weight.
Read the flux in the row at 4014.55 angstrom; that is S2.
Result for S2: 25.4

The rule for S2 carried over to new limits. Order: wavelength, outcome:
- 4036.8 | 20.56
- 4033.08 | 22.62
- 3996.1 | 20.54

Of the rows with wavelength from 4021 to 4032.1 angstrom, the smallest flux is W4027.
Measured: 18.96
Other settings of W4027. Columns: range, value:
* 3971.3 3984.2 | 14.3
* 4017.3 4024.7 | 17.94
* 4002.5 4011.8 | 16.67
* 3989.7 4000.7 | 17.14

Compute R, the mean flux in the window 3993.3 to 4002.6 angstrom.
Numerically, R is 19.6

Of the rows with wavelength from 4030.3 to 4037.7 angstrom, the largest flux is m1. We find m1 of 23.64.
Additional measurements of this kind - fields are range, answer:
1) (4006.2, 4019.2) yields 25.67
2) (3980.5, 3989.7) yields 20.85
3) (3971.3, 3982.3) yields 19.73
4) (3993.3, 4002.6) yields 20.9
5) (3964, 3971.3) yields 16.69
